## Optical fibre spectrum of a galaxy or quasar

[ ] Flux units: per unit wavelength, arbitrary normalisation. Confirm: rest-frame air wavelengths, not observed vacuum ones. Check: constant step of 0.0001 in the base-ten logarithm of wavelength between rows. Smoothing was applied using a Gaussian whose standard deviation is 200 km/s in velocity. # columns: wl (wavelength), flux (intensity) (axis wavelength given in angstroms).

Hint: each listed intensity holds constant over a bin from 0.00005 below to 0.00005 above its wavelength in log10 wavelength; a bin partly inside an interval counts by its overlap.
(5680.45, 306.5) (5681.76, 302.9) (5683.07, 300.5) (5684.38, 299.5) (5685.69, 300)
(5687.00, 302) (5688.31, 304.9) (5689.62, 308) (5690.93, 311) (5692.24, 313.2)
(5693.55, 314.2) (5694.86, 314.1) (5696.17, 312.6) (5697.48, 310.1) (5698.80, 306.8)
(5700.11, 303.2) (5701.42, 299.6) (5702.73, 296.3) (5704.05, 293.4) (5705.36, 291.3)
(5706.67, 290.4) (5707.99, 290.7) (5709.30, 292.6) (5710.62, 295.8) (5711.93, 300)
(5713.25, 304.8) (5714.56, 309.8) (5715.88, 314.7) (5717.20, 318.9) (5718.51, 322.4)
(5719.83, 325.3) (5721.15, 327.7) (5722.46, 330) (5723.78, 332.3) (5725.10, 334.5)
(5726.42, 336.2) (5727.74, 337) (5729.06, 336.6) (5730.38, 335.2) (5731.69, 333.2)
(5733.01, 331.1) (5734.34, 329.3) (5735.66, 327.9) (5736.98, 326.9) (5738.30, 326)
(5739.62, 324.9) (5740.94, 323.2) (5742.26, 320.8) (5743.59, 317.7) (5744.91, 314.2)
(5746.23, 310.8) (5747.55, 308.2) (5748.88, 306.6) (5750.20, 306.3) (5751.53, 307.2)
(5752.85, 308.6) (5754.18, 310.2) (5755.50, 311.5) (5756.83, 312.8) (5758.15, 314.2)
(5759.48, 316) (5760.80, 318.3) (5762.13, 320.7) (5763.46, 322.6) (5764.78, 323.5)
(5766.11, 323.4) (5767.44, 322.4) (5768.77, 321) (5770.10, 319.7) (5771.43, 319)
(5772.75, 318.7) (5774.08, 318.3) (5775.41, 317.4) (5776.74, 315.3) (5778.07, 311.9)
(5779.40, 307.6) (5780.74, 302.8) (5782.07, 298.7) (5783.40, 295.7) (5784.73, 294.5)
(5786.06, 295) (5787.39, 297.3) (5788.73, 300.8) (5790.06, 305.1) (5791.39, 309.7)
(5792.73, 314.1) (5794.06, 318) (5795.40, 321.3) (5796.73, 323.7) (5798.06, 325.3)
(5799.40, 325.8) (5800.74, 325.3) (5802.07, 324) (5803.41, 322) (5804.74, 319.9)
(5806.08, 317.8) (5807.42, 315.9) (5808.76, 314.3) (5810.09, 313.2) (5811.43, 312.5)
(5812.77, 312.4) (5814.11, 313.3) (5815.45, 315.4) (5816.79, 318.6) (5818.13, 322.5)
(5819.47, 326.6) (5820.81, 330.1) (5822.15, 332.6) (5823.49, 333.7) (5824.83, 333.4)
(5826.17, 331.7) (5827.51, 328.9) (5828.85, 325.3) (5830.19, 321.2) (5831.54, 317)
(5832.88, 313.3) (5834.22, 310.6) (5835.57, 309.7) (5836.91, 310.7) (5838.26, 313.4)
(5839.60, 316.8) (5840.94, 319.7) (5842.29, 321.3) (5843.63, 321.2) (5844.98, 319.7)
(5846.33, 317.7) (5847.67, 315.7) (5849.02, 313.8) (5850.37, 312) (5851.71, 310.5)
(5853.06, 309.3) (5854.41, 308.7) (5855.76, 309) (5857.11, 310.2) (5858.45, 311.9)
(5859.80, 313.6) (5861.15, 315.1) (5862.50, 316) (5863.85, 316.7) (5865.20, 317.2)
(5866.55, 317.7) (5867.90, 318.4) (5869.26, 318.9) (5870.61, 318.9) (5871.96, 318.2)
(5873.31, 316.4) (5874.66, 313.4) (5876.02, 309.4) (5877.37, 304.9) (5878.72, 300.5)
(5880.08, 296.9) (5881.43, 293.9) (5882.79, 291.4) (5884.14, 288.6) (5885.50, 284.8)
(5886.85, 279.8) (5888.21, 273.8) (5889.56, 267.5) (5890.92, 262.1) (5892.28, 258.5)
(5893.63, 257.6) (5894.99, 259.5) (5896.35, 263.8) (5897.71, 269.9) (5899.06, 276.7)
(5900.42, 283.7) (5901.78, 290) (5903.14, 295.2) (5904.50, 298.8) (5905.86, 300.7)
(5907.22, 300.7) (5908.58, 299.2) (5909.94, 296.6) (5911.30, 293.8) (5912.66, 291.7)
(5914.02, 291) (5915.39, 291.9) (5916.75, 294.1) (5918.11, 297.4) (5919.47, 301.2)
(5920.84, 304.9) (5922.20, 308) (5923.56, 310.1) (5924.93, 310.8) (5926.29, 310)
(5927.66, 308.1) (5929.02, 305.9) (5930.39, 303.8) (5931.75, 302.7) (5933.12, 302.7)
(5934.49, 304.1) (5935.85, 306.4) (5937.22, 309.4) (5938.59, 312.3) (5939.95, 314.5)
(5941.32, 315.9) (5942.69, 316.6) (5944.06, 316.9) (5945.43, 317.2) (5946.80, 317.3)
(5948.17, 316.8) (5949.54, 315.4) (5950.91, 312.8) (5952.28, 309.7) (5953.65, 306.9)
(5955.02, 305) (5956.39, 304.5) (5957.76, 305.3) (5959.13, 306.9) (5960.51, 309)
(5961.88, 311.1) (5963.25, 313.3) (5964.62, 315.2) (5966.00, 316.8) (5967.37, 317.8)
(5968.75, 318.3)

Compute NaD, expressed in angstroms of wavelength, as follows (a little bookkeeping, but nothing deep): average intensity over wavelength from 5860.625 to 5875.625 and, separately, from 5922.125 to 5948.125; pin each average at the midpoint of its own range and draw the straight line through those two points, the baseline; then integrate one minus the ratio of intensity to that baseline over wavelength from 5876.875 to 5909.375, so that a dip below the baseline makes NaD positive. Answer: 3.22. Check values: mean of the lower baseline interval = 317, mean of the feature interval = 283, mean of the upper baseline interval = 310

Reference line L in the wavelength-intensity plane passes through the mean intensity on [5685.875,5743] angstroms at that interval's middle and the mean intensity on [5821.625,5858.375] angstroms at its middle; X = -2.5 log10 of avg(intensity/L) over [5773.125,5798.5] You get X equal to 0.03 mag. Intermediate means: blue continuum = 315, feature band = 309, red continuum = 318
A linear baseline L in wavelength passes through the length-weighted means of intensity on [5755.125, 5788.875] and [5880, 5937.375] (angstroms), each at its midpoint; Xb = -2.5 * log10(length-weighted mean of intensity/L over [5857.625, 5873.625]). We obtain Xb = -0.07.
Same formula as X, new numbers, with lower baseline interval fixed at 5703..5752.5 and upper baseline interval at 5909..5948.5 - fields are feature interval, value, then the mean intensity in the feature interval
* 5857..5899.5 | 0.05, 296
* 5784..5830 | -0.02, 318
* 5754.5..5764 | 0.00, 316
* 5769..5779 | -0.01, 317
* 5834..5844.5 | -0.02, 316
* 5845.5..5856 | -0.01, 312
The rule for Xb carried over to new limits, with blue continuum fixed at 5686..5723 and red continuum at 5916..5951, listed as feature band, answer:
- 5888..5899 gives 0.17 mag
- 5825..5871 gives -0.03 mag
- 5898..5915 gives 0.06 mag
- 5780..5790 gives 0.03 mag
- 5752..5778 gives -0.03 mag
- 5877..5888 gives 0.06 mag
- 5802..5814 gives -0.03 mag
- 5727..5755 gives -0.05 mag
